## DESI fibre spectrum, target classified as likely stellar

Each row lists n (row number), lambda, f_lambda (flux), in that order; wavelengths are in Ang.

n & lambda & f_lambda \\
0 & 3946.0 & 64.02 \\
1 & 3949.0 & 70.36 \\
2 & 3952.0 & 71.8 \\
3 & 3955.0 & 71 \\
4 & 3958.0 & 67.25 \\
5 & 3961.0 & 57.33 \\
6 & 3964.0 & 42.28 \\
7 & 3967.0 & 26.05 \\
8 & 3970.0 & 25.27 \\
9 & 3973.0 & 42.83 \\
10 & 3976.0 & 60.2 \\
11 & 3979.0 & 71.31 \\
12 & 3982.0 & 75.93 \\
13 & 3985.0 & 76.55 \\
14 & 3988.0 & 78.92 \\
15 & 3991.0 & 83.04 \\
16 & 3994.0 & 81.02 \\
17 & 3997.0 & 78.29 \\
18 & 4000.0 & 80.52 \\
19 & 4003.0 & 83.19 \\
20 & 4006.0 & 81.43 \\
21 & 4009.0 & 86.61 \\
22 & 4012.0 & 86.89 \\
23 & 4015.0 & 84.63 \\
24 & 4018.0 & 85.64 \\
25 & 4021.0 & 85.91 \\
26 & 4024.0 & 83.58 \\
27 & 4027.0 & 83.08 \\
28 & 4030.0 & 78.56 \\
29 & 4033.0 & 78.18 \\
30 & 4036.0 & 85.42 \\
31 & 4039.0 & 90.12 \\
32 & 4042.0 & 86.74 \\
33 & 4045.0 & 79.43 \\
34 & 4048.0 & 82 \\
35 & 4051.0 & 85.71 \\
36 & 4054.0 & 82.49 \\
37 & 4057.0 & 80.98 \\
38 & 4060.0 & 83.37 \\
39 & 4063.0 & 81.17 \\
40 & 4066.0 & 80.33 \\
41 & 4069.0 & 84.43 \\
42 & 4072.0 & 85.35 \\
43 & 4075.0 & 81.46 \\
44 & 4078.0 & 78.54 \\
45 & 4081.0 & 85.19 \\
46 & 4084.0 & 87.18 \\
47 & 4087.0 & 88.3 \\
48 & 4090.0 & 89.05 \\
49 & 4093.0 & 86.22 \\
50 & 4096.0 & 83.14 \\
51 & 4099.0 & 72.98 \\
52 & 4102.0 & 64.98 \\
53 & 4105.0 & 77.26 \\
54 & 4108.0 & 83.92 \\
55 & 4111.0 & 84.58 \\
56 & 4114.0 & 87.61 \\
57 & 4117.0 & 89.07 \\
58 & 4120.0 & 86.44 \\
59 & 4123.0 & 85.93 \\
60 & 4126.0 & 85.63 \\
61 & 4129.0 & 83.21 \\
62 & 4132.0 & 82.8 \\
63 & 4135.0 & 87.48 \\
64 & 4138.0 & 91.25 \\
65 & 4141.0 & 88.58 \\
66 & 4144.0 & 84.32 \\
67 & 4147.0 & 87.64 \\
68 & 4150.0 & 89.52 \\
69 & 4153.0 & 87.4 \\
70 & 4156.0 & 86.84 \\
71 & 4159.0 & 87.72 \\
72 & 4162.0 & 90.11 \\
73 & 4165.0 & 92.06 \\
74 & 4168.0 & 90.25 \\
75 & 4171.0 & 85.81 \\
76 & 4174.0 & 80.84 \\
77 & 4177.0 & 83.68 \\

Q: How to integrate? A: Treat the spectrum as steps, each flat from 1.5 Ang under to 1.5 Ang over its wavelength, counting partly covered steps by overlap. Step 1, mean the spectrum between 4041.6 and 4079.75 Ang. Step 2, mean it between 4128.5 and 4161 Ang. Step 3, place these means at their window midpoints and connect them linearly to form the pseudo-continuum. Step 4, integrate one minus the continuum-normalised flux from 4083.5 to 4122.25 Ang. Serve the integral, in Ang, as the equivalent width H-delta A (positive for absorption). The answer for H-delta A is 0.8 Ang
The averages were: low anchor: 82.4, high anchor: 87.1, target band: 83.1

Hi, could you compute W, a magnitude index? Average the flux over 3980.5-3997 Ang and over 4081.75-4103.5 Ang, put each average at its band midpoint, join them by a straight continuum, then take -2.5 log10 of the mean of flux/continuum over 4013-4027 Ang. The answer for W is -0.07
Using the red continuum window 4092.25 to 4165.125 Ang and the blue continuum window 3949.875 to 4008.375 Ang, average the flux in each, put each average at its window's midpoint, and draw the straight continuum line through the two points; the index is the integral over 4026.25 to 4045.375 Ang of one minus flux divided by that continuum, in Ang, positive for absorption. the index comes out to -2.6 Ang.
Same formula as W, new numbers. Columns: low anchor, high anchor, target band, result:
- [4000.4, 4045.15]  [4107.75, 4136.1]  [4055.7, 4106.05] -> 0.04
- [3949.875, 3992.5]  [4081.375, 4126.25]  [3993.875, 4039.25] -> -0.21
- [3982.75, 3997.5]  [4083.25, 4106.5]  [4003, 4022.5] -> -0.07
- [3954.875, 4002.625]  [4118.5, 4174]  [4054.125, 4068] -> -0.09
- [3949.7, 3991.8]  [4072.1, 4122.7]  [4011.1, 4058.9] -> -0.17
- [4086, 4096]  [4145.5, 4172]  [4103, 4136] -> 0.04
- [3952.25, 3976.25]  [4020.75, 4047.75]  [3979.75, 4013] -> -0.24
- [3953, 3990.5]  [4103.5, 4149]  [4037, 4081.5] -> -0.13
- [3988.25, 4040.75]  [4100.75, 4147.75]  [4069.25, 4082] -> 0.02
